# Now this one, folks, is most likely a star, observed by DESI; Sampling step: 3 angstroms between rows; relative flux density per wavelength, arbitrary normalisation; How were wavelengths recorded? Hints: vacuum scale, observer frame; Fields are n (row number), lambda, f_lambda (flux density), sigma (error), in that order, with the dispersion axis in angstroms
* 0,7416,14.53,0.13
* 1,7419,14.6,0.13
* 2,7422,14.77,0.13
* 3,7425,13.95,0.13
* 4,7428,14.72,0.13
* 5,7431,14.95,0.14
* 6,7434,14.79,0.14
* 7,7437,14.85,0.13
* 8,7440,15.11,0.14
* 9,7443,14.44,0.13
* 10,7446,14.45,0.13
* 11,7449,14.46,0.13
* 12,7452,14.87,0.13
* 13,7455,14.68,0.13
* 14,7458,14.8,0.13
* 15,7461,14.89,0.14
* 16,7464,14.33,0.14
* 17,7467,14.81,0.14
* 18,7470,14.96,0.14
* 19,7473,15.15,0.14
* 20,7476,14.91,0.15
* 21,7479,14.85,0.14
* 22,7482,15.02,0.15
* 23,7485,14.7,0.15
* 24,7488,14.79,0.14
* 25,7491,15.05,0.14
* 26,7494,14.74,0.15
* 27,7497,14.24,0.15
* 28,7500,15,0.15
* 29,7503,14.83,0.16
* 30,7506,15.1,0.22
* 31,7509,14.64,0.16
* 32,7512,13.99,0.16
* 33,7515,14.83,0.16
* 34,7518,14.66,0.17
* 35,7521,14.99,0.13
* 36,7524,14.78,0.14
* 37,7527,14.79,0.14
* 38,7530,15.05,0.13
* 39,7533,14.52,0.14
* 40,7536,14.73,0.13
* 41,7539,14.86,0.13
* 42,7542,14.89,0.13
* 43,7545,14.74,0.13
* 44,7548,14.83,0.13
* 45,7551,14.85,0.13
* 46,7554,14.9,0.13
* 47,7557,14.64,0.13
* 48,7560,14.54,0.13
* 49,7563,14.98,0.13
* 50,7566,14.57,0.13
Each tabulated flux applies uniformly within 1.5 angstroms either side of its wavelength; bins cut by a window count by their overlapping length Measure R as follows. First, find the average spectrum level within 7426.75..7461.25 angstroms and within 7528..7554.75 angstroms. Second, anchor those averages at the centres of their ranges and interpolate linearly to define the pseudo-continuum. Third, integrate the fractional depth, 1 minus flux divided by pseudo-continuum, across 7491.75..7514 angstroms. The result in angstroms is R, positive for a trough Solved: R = 0.2 angstroms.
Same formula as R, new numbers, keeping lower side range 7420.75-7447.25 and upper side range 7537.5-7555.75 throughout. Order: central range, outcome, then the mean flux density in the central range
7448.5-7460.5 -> 0.0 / 14.7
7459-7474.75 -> -0.1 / 14.8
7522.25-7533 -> 0.0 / 14.8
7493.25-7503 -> 0.1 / 14.7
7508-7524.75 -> 0.2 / 14.6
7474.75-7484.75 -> -0.1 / 14.9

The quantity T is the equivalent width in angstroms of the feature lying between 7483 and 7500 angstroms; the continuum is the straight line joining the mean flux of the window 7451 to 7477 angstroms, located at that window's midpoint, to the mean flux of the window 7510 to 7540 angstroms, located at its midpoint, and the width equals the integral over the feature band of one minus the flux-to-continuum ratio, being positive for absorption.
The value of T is 0.0 angstroms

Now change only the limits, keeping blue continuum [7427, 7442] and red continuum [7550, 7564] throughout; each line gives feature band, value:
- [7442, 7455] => 0.3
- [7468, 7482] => -0.1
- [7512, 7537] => 0.1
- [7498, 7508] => -0.1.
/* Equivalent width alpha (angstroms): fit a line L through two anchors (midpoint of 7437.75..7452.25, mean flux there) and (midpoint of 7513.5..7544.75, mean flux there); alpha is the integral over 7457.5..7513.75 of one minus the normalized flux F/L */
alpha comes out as -0.2 angstroms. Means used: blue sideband 14.7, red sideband 14.8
